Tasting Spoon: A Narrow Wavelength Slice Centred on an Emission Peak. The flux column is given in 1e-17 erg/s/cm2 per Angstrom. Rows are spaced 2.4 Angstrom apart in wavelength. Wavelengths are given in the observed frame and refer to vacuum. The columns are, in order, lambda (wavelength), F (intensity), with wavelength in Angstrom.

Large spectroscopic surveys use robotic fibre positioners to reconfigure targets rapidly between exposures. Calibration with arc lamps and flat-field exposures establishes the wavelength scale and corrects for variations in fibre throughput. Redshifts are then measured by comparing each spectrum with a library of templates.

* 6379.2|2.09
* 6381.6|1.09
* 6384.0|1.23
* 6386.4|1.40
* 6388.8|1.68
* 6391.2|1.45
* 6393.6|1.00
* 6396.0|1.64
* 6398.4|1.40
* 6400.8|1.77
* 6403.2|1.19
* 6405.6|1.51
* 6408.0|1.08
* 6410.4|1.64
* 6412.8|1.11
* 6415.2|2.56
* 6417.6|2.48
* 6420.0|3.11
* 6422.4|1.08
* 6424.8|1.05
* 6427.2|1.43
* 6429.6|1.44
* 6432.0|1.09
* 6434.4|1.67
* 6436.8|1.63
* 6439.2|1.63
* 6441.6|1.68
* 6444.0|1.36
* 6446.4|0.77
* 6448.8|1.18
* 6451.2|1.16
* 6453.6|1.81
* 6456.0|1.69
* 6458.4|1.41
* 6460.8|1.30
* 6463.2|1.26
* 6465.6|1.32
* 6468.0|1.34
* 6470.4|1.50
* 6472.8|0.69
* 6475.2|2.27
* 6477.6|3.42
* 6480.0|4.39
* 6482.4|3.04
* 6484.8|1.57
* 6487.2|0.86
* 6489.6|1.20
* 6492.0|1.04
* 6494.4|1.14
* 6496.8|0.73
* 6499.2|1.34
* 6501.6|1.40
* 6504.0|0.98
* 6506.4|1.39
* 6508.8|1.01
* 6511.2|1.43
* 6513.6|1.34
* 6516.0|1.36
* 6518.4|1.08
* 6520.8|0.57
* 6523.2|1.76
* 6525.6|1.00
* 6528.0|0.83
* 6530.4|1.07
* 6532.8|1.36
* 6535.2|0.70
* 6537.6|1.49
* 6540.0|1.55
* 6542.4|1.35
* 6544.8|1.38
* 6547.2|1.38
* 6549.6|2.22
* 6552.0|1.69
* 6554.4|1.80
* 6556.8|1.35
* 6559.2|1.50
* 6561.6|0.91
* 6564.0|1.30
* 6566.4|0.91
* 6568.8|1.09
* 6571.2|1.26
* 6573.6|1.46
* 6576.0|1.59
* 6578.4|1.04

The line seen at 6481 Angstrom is [O III] 5007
